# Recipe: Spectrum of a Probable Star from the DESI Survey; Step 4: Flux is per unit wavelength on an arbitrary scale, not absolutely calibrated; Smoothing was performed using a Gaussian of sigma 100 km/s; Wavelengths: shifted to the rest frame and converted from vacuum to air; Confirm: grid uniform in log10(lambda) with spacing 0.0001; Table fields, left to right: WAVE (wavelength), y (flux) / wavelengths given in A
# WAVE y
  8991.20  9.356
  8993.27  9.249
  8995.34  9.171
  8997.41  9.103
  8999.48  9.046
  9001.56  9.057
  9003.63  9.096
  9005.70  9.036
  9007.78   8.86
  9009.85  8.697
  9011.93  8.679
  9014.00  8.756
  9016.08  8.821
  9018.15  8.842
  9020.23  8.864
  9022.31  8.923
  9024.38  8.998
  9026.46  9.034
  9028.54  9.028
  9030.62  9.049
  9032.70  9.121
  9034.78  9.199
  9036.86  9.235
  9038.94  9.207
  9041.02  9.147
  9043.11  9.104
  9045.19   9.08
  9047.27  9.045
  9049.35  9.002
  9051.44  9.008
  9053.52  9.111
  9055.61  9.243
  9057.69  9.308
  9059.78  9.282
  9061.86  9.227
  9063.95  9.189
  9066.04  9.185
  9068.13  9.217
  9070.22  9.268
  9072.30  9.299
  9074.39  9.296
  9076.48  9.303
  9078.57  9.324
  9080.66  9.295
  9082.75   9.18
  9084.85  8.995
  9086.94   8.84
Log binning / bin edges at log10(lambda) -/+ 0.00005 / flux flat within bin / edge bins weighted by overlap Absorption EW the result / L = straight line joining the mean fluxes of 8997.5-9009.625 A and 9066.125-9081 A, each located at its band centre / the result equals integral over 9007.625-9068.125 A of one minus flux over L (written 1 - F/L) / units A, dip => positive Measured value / 0.6 A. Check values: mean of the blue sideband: 9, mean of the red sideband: 9.28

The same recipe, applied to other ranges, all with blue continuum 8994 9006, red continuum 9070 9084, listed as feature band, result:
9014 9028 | 0.4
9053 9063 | 0.0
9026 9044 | 0.1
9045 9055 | 0.2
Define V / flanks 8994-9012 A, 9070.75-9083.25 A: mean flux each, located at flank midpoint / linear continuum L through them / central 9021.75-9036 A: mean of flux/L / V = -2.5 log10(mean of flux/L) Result 0.00 mag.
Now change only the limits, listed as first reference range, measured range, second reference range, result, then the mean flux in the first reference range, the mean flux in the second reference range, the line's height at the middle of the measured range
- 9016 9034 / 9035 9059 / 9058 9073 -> 0.00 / 8.98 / 9.24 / 9.12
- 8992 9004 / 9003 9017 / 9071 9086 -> 0.04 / 9.13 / 9.24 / 9.14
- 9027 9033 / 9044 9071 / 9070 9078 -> 0.01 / 9.05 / 9.3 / 9.21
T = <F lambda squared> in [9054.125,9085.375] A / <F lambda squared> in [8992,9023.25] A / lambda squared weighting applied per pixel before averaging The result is 1.0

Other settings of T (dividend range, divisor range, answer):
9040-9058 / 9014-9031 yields 1.03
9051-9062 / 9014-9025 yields 1.05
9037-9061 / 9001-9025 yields 1.04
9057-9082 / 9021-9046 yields 1.03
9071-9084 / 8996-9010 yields 1.05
